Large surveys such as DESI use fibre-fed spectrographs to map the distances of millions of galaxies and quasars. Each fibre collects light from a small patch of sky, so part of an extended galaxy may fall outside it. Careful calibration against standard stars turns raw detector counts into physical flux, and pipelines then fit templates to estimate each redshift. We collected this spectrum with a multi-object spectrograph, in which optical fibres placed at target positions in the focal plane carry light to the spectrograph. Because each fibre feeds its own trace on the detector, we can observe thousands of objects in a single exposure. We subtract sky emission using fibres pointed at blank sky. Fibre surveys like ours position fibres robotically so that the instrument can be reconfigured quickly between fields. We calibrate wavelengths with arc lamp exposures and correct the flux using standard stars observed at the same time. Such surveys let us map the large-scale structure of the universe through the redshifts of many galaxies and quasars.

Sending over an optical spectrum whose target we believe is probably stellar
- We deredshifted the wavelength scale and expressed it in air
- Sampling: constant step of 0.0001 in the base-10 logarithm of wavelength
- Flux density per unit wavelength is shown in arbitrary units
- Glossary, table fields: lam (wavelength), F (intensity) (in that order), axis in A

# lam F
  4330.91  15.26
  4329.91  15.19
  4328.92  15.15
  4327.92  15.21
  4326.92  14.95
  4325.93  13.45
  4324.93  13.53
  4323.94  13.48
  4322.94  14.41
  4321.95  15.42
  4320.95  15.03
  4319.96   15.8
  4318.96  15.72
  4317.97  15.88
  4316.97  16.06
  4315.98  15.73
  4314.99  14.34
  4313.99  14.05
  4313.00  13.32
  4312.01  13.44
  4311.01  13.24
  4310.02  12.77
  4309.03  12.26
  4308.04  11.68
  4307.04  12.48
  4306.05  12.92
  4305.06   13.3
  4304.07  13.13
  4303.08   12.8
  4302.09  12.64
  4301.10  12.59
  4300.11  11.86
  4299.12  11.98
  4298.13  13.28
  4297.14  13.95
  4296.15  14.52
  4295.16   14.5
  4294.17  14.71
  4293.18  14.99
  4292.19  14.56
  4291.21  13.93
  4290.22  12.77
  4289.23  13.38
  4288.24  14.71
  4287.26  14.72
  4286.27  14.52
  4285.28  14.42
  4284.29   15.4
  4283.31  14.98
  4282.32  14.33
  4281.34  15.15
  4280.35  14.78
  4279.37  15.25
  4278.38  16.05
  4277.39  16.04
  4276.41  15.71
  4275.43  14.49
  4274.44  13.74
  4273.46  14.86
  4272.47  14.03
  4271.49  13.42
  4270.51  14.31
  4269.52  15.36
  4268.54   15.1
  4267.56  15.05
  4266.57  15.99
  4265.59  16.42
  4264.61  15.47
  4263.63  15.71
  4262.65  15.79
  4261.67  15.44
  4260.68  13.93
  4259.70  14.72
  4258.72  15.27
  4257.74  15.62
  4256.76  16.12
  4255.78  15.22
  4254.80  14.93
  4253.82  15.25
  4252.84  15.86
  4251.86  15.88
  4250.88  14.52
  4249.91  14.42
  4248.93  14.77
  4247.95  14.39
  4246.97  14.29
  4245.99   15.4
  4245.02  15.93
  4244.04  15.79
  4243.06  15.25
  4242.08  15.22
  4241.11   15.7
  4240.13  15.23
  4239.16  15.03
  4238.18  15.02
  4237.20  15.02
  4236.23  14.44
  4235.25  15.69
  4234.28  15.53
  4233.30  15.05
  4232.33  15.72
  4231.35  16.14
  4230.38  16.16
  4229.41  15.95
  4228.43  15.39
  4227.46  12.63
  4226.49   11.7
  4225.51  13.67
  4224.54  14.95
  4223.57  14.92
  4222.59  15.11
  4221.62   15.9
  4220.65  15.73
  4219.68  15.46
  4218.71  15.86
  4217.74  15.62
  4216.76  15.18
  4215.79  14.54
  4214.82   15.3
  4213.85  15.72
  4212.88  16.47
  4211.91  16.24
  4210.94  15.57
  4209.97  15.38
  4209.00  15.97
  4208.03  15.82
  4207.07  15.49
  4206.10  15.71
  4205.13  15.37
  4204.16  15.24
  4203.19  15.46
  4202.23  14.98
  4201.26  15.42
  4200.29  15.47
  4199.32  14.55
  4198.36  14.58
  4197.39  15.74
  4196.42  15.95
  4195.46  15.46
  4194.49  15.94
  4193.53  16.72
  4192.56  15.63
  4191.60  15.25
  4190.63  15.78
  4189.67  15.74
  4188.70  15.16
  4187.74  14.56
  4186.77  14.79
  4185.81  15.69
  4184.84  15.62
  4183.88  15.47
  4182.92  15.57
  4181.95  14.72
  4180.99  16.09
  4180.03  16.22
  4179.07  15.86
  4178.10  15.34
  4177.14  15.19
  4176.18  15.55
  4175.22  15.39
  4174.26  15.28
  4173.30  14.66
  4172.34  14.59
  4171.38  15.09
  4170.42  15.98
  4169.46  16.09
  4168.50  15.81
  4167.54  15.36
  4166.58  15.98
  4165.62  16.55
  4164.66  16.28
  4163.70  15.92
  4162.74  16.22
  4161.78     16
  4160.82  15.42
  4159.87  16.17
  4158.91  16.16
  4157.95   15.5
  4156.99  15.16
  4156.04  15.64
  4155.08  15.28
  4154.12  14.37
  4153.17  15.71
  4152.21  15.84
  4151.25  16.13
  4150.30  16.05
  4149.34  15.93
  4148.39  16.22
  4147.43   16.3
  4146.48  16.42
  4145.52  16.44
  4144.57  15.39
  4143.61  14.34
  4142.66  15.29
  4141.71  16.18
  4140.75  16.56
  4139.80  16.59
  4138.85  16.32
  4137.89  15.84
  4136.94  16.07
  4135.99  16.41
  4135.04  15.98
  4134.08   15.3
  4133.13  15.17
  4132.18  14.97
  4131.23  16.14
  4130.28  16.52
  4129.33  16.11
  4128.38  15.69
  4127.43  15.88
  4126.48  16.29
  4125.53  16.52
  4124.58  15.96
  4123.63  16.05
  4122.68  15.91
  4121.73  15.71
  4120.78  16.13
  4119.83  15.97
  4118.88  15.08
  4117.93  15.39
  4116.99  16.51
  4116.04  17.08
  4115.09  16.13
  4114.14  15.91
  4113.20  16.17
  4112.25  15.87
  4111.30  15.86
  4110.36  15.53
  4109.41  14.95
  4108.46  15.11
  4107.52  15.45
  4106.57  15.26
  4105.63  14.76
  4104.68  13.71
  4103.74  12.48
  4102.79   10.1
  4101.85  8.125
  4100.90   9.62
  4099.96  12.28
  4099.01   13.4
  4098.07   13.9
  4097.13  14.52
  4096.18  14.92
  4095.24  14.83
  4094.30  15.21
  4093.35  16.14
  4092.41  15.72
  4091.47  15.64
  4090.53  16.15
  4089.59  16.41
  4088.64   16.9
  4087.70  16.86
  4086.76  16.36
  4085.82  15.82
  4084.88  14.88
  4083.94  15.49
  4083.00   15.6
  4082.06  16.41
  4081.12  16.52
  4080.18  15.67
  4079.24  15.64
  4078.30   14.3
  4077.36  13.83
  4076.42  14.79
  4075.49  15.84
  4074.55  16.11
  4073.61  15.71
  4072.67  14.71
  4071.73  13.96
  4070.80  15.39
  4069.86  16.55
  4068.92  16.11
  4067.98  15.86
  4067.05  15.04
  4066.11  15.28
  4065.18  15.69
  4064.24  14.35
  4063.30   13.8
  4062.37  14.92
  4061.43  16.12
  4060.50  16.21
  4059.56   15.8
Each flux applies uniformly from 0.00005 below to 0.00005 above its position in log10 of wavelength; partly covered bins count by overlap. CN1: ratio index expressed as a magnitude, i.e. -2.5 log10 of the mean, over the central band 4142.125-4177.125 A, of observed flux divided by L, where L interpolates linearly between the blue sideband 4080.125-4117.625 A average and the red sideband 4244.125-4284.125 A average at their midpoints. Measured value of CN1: -0.05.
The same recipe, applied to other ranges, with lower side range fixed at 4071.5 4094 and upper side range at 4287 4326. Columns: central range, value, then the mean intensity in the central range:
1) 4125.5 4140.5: -0.05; 16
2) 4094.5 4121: 0.07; 14.5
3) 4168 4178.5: -0.03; 15.4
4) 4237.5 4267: -0.07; 15.3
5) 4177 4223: -0.06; 15.5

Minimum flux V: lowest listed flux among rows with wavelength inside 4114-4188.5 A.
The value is 14.34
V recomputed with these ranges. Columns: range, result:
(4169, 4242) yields 11.7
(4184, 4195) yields 14.56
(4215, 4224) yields 14.54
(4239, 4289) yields 13.42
